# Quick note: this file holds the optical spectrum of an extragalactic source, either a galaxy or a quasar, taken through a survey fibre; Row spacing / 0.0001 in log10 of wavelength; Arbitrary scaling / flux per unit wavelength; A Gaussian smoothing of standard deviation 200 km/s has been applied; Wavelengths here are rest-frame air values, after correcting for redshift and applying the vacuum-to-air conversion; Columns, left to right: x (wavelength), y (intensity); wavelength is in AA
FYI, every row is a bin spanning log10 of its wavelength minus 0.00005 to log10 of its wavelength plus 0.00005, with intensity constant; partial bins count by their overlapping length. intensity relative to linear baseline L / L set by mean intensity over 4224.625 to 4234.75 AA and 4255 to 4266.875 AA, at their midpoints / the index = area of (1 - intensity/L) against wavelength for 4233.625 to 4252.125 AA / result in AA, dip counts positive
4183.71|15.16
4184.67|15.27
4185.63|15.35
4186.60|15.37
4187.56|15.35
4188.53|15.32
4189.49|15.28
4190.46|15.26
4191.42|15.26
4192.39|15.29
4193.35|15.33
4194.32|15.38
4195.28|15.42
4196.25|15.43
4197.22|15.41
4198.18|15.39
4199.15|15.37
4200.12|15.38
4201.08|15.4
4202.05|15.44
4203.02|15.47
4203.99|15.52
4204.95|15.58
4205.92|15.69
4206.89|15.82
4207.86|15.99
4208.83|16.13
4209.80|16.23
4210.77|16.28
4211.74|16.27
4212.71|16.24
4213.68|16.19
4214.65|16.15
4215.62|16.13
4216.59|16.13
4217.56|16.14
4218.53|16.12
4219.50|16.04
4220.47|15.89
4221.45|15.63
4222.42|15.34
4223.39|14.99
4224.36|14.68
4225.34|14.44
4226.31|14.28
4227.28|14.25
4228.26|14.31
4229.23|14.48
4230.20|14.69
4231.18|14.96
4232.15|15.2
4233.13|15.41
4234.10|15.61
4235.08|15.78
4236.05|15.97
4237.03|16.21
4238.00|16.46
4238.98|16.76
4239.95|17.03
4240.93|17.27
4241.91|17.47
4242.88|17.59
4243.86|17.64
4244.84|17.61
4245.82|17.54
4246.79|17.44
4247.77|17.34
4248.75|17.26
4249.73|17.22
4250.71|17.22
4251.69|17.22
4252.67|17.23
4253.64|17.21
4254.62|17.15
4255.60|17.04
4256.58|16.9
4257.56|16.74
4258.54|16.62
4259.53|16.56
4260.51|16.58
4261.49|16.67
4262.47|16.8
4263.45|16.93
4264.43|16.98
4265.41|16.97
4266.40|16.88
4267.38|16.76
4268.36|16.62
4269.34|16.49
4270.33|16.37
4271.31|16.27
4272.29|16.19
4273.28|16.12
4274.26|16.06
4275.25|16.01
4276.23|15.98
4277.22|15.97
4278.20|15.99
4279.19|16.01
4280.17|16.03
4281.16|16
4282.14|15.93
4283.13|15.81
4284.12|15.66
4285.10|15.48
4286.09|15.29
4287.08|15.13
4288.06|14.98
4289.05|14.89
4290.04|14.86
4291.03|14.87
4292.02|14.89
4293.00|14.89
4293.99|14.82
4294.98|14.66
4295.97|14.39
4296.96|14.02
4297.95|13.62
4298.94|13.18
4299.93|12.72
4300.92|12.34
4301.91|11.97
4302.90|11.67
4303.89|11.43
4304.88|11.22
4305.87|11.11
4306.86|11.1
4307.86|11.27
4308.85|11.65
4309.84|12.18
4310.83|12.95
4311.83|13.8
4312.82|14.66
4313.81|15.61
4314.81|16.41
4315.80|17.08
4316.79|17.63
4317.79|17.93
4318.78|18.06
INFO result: -1.6 AA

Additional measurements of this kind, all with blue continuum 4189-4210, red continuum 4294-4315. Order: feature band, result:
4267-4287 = -3.5 AA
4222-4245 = -1.7 AA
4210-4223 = -0.8 AA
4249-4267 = -3.7 AA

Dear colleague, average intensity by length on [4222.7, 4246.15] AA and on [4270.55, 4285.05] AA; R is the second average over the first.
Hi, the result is 1.01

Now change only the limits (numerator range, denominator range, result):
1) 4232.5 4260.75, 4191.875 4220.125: 1.07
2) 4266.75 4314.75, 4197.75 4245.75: 0.92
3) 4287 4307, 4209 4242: 0.86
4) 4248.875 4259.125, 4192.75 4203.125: 1.11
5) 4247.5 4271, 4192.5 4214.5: 1.08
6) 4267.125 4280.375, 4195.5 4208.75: 1.04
